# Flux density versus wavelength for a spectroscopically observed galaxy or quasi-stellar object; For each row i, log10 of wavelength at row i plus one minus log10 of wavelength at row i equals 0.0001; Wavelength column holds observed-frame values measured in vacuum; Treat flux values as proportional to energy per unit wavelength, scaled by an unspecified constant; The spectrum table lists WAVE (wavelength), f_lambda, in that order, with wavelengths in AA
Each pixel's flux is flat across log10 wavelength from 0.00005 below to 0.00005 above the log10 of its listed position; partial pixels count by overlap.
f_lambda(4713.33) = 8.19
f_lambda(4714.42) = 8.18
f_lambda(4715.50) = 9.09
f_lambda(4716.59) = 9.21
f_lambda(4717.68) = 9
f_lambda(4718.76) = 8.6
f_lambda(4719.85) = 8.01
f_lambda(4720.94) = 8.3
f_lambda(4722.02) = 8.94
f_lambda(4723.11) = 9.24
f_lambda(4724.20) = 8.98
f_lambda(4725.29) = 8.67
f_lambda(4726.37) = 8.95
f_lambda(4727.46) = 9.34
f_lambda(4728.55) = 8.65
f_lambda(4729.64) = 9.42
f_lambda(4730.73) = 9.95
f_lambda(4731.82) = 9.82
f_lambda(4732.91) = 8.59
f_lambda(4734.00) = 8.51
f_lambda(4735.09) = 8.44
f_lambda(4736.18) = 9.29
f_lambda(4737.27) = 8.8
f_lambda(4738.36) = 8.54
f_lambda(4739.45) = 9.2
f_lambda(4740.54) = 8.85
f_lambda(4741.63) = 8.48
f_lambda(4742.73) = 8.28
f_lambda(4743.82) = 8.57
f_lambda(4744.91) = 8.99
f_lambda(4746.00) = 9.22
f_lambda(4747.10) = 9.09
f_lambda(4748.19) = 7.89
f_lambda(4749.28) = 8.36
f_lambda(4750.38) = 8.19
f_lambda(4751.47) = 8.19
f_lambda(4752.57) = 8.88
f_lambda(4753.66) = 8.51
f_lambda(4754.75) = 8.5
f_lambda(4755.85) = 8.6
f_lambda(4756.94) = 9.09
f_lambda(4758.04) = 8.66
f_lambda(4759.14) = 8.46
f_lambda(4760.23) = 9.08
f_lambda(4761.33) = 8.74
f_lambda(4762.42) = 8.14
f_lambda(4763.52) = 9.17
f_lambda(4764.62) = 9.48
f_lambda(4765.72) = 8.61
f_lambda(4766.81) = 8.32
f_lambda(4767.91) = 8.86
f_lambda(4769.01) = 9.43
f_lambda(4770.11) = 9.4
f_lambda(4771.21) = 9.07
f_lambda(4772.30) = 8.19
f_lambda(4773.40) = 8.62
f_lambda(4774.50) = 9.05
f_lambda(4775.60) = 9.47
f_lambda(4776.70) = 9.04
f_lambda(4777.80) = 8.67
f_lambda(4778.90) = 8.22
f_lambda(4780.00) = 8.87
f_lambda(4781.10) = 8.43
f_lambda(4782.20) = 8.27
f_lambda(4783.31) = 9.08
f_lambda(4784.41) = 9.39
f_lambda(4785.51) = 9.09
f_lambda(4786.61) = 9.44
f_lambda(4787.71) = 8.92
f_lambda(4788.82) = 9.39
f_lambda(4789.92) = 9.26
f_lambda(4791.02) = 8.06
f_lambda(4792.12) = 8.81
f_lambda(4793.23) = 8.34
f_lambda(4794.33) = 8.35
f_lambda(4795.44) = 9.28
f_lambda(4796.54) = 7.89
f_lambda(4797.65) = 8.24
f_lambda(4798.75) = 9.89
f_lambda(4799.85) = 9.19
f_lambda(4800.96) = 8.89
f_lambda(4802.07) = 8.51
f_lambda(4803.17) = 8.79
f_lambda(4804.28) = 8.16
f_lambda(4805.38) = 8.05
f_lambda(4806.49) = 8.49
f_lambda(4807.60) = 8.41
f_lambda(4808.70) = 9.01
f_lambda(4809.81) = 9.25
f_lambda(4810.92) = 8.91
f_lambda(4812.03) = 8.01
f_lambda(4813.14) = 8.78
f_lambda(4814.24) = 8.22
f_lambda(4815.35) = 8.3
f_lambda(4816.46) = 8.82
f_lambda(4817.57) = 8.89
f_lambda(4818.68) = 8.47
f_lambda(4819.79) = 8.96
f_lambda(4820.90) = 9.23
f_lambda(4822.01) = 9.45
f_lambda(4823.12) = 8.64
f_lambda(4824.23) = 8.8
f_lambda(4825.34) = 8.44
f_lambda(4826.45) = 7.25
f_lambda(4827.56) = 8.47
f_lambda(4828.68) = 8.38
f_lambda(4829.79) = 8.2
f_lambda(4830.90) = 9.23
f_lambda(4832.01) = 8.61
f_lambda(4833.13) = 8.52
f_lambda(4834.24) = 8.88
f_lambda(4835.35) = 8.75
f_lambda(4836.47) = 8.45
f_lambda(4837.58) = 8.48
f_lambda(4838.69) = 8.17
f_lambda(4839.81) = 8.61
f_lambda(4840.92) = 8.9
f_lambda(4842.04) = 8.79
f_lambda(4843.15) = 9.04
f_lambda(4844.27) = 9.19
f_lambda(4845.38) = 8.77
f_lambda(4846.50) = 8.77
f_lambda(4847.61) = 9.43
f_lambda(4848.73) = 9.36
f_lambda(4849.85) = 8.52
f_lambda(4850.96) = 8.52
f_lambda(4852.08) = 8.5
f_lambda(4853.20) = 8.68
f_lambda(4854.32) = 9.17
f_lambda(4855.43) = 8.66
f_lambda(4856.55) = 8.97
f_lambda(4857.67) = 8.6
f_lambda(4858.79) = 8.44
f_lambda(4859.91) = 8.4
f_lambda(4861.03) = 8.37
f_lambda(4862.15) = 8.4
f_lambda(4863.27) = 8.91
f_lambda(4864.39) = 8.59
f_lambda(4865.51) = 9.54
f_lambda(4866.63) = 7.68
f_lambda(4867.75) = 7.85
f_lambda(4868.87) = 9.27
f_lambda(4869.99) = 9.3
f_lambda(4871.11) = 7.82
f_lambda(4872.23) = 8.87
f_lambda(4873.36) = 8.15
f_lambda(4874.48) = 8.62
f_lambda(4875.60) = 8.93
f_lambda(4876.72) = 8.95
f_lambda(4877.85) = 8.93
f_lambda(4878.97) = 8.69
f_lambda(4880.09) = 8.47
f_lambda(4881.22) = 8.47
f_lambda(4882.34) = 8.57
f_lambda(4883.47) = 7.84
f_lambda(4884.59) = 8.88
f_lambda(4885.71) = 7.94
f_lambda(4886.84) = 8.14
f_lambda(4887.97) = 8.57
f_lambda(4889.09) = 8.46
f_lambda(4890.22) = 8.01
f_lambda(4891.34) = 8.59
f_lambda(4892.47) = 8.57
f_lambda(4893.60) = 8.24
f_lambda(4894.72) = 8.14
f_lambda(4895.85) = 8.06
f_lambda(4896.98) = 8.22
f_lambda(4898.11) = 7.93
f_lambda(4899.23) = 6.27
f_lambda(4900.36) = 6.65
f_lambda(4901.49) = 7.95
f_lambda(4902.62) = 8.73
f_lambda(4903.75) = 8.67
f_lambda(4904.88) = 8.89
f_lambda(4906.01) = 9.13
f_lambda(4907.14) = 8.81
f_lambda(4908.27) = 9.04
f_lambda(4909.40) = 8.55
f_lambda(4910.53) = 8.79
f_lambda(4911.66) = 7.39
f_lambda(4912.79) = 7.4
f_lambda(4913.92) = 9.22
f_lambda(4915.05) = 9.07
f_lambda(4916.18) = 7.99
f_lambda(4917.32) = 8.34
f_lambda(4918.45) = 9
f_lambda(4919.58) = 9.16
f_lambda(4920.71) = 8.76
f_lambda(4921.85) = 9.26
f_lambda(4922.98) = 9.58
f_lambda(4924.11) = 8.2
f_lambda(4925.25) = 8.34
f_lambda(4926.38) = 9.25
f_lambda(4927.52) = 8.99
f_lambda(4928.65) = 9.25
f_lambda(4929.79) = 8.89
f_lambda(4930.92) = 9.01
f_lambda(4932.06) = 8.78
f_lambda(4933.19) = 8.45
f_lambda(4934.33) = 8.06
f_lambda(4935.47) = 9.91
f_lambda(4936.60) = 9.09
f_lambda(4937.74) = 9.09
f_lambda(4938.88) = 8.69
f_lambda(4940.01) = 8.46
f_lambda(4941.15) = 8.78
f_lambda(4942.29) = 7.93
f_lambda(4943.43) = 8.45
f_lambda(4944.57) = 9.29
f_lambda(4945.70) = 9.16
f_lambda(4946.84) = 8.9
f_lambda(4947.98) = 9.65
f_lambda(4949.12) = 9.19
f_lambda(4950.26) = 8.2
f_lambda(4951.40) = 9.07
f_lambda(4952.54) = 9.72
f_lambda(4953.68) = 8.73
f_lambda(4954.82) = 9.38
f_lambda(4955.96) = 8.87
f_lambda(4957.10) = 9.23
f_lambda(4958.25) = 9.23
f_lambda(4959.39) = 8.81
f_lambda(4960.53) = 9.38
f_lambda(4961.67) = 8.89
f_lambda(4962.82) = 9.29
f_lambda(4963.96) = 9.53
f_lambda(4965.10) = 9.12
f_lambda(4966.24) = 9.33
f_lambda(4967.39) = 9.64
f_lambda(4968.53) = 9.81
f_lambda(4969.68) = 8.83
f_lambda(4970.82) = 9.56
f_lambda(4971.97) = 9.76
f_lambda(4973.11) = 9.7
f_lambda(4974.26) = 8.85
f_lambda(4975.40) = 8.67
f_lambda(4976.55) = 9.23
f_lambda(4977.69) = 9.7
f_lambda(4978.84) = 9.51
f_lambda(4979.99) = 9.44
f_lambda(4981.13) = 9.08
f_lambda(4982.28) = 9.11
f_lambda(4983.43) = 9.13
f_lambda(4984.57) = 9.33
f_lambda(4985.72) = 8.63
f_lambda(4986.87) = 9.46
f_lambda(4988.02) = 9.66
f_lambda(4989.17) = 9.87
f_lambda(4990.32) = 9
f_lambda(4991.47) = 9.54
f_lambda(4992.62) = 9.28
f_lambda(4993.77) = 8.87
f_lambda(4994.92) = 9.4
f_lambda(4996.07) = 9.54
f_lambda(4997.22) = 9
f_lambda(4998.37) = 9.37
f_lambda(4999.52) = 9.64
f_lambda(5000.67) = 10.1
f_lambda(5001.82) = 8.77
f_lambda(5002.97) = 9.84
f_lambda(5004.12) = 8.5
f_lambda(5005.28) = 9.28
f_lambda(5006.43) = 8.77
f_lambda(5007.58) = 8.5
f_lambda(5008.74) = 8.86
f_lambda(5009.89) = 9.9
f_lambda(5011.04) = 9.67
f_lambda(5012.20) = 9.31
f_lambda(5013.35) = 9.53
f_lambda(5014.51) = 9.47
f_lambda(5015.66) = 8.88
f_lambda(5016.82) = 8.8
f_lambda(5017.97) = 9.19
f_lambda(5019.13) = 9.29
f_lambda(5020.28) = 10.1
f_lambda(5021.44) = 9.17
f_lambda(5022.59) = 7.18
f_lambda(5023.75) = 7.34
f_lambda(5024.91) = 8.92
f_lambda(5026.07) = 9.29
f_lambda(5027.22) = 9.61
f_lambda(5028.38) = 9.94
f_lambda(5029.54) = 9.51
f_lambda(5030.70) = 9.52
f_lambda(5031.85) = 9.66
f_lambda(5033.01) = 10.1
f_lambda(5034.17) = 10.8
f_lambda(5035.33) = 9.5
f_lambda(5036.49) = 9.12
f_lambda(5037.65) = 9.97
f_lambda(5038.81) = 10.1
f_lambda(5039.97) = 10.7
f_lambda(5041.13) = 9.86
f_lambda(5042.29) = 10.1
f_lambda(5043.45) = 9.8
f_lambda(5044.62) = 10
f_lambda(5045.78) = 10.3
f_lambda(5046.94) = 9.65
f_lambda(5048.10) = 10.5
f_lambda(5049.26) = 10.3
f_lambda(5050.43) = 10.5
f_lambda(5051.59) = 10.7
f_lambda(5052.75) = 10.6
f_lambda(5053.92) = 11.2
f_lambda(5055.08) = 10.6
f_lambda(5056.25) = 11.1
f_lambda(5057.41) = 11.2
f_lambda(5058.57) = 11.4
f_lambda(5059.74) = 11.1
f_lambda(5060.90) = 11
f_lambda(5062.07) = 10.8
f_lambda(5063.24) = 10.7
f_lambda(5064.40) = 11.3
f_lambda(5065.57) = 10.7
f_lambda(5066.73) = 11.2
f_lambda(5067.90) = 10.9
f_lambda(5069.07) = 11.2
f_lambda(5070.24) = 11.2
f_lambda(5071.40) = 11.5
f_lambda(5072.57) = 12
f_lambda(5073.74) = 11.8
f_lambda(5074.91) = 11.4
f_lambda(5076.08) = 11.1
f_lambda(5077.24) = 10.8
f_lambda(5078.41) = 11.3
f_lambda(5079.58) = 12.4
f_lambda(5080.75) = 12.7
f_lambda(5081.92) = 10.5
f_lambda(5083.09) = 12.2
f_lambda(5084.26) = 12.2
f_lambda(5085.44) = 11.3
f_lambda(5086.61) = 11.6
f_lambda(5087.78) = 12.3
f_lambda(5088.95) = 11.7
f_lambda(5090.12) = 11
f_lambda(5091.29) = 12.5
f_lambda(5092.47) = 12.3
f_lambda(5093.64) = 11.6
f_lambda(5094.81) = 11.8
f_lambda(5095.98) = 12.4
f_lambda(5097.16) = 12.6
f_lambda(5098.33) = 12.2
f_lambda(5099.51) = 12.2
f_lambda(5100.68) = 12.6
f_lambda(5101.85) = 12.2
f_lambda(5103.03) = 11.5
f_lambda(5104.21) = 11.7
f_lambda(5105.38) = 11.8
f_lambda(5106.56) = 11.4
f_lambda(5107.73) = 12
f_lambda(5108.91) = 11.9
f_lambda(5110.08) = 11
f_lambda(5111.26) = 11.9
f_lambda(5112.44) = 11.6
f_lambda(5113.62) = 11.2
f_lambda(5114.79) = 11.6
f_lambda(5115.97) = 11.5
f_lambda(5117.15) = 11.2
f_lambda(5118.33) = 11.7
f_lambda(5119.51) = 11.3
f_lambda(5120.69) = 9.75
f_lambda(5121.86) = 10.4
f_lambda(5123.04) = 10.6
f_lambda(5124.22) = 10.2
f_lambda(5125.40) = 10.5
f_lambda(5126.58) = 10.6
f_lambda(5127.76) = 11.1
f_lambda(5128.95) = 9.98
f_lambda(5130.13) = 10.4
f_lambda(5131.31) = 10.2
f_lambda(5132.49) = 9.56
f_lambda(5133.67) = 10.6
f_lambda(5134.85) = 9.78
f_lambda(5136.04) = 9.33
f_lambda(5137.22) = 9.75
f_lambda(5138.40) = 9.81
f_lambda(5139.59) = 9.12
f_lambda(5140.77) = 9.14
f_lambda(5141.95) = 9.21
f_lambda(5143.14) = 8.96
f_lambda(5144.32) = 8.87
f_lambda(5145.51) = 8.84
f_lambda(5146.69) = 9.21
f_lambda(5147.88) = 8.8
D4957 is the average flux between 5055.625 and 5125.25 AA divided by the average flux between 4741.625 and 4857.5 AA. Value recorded 1.3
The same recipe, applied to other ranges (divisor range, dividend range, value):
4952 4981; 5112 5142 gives 1.12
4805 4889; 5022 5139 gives 1.26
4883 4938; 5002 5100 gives 1.23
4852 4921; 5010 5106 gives 1.26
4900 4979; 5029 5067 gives 1.17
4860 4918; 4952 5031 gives 1.10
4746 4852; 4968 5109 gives 1.18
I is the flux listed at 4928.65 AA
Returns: 9.25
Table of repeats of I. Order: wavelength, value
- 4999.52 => 9.64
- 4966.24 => 9.33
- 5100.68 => 12.6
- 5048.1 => 10.5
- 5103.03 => 11.5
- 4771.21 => 9.07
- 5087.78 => 12.3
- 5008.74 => 8.86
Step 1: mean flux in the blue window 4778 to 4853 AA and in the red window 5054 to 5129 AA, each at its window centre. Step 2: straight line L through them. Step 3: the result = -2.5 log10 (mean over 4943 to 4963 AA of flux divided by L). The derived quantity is 0.11 mag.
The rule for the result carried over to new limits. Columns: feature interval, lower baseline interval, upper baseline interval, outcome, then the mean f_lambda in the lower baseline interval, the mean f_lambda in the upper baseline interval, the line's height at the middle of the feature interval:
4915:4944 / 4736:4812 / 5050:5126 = 0.148 mag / 8.76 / 11.4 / 10.1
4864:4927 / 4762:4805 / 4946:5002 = 0.075 mag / 8.83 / 9.27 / 9.09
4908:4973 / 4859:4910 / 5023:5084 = 0.022 mag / 8.42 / 10.6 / 9.14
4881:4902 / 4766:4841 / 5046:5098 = 0.185 mag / 8.72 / 11.3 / 9.58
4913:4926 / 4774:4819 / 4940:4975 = 0.031 mag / 8.75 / 9.13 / 9.04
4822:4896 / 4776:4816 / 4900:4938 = 0.015 mag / 8.72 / 8.7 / 8.71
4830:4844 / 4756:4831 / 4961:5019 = 0.020 mag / 8.75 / 9.28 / 8.86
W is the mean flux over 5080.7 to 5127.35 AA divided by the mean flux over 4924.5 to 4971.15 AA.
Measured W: 1.28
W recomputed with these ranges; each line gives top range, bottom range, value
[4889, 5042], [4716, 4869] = 1.03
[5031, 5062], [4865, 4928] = 1.22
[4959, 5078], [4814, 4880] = 1.13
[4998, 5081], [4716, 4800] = 1.15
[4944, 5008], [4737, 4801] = 1.05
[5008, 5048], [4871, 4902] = 1.15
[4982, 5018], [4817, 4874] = 1.07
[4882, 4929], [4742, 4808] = 0.97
